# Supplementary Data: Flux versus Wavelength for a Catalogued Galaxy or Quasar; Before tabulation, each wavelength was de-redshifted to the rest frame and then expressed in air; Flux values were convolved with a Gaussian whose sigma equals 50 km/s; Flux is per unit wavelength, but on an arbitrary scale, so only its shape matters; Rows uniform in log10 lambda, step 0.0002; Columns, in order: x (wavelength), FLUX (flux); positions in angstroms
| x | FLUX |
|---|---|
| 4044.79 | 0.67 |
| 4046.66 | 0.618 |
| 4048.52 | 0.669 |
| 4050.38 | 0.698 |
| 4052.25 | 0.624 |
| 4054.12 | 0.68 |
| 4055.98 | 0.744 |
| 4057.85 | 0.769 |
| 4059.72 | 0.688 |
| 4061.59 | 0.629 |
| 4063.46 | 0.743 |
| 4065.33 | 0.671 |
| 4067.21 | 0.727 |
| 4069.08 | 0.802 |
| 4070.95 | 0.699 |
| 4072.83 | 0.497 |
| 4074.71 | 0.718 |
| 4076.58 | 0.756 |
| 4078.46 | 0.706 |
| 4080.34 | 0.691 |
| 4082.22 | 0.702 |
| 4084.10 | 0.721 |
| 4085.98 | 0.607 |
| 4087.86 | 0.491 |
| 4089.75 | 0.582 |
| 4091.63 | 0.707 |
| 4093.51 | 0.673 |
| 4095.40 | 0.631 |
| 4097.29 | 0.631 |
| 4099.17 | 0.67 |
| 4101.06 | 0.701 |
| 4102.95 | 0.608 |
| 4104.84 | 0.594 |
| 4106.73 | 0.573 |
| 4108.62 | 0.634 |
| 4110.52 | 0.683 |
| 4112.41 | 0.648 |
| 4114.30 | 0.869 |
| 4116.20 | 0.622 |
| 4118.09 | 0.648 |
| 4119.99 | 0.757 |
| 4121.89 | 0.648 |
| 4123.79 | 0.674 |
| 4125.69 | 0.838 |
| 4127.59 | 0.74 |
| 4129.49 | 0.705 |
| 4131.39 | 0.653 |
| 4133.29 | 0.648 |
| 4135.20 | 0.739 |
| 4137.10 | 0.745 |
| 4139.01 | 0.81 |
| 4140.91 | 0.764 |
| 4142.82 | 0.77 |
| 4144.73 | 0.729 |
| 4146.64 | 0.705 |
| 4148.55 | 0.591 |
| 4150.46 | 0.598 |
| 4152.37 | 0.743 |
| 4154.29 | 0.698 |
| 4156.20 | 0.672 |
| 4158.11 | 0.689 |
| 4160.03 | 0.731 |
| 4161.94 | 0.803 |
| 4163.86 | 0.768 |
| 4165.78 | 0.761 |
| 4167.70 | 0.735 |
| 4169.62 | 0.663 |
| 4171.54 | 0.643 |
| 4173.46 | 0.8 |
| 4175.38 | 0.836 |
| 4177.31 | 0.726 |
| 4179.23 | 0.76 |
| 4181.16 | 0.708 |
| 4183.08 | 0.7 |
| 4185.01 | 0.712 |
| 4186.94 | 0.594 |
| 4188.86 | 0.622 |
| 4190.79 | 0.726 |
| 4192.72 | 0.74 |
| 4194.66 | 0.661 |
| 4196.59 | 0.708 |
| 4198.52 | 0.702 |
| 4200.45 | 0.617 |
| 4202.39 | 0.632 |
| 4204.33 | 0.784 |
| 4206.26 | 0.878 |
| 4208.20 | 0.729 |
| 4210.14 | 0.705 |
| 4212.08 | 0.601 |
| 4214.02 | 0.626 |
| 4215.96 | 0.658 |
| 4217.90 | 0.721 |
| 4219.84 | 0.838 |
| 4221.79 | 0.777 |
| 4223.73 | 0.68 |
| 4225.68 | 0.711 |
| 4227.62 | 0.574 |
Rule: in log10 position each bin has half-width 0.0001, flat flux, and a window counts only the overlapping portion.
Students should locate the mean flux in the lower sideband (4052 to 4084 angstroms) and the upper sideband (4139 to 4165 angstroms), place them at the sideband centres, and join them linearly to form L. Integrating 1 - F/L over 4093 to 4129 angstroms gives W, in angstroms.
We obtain 1.6 angstroms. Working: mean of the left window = 0.699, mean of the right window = 0.716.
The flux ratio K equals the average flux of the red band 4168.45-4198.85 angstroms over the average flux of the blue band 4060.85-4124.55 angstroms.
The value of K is 1.1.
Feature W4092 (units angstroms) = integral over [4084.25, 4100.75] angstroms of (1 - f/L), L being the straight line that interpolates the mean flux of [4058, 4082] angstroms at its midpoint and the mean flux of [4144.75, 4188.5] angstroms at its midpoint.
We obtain 1.6 angstroms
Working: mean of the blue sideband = 0.697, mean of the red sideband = 0.71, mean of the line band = 0.632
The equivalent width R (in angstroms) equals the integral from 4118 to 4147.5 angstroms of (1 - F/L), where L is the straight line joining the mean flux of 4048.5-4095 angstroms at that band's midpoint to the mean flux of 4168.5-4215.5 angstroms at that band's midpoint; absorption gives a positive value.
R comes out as -1.47 angstroms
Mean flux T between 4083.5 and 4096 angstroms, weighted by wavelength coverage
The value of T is 0.628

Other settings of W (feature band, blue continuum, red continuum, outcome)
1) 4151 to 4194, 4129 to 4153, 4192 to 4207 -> -0.48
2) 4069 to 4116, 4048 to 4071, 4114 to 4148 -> 3.40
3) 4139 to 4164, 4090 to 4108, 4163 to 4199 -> -0.98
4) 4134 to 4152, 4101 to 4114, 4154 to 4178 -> -0.51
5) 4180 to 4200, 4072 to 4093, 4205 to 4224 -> 0.70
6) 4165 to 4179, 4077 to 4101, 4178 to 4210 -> -0.89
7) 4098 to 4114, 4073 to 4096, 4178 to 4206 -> 0.46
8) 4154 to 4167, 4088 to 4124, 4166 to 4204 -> -0.87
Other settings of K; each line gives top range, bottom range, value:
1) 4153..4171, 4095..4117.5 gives 1.10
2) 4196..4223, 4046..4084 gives 1.03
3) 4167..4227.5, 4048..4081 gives 1.02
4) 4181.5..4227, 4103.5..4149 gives 1.00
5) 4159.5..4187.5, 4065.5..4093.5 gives 1.09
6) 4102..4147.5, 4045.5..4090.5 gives 1.04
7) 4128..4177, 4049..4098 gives 1.06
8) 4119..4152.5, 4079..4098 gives 1.11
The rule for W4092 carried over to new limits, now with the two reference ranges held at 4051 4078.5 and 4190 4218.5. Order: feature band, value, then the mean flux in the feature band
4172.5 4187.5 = -0.7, 0.733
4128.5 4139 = -0.2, 0.708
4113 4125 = -0.1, 0.704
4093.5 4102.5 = 0.5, 0.657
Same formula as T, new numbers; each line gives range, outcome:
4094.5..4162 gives 0.692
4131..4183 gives 0.722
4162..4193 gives 0.72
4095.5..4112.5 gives 0.637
